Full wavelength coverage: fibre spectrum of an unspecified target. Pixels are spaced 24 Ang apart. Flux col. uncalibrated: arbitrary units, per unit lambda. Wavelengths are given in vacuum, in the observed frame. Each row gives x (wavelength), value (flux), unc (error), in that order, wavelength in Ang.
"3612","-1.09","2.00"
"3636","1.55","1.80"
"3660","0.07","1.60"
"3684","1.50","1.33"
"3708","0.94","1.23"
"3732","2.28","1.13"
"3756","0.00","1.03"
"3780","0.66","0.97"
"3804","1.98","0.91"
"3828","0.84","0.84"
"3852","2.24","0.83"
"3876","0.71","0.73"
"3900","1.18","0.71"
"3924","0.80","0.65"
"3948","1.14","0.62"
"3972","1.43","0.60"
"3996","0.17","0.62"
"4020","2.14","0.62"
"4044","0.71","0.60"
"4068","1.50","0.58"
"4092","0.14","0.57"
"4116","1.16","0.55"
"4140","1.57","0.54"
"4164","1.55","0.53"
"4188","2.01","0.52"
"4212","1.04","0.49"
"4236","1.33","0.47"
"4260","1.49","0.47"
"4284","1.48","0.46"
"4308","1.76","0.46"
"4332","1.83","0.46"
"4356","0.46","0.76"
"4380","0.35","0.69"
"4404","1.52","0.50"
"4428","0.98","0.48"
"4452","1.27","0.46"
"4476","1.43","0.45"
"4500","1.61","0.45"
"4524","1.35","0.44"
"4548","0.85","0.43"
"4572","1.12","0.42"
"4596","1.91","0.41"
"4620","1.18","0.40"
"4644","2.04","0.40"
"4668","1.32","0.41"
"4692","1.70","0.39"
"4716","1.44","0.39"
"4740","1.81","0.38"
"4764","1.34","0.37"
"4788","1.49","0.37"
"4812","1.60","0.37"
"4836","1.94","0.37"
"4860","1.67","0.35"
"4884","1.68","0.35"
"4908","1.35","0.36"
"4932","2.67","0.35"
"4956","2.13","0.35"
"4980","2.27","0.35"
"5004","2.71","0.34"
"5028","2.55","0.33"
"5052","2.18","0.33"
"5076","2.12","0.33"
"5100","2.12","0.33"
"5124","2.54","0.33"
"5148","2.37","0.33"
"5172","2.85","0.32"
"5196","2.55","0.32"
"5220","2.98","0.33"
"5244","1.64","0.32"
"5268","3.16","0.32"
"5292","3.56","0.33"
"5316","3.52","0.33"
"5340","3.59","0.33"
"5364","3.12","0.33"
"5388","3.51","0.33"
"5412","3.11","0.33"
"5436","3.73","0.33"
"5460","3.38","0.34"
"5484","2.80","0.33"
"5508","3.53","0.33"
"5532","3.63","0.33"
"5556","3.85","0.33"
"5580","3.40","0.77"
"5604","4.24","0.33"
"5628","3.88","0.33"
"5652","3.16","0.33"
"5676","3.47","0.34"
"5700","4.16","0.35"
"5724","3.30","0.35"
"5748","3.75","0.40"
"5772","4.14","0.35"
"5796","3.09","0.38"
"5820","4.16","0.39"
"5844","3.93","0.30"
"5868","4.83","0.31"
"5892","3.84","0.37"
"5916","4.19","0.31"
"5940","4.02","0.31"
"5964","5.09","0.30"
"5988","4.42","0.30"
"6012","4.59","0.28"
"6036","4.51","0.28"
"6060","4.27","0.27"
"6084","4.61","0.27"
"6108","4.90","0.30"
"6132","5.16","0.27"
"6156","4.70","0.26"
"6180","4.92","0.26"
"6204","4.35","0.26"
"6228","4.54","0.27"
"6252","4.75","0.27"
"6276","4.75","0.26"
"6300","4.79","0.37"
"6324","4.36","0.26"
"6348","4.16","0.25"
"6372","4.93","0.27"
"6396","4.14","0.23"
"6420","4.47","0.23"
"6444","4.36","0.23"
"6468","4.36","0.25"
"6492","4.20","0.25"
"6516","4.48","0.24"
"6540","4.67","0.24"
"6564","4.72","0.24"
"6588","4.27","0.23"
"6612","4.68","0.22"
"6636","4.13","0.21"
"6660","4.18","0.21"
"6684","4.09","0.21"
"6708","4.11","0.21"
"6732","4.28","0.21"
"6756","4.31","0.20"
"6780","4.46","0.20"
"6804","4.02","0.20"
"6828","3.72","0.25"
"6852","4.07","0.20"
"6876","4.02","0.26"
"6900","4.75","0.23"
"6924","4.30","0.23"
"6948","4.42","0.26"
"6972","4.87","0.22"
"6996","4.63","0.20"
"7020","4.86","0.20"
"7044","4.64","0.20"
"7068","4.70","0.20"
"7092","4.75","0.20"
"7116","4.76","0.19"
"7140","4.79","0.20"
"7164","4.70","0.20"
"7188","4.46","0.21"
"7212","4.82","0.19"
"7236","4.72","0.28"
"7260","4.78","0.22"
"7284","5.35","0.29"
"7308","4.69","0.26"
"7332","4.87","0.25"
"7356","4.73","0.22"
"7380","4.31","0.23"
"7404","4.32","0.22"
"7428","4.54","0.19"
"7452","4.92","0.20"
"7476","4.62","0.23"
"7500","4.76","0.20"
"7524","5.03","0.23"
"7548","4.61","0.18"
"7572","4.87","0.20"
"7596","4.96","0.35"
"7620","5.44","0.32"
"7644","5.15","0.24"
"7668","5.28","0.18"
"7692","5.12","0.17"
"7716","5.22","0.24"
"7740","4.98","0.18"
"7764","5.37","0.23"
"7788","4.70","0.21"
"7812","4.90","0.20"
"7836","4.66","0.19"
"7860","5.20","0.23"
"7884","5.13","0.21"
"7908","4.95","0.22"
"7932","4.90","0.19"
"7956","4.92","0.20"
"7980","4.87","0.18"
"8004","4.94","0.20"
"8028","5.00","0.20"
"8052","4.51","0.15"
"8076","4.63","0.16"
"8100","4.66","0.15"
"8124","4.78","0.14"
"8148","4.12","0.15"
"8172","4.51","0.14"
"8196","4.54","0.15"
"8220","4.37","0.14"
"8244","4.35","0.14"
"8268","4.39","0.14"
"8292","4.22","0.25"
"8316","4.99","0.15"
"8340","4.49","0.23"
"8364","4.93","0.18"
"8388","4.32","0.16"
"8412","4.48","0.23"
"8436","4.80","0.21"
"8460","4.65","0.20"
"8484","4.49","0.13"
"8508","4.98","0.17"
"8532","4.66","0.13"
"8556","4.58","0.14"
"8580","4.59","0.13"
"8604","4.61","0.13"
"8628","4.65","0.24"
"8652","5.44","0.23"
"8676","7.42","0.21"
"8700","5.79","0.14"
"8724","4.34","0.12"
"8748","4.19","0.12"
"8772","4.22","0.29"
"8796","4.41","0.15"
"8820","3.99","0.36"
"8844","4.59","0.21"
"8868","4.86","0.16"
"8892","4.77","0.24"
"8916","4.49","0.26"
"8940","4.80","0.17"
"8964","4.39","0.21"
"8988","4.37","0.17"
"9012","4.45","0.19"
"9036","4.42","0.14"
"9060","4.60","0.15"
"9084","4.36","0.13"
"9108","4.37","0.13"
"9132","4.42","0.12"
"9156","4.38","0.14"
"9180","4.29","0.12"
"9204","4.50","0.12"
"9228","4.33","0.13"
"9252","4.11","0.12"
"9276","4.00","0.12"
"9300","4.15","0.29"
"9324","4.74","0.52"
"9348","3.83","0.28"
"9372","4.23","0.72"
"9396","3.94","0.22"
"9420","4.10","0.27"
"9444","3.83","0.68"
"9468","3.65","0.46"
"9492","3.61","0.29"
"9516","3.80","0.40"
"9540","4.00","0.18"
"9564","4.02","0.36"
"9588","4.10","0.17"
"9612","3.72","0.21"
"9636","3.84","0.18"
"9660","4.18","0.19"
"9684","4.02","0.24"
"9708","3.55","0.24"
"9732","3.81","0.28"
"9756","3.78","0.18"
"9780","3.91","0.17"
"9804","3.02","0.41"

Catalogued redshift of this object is 0.32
